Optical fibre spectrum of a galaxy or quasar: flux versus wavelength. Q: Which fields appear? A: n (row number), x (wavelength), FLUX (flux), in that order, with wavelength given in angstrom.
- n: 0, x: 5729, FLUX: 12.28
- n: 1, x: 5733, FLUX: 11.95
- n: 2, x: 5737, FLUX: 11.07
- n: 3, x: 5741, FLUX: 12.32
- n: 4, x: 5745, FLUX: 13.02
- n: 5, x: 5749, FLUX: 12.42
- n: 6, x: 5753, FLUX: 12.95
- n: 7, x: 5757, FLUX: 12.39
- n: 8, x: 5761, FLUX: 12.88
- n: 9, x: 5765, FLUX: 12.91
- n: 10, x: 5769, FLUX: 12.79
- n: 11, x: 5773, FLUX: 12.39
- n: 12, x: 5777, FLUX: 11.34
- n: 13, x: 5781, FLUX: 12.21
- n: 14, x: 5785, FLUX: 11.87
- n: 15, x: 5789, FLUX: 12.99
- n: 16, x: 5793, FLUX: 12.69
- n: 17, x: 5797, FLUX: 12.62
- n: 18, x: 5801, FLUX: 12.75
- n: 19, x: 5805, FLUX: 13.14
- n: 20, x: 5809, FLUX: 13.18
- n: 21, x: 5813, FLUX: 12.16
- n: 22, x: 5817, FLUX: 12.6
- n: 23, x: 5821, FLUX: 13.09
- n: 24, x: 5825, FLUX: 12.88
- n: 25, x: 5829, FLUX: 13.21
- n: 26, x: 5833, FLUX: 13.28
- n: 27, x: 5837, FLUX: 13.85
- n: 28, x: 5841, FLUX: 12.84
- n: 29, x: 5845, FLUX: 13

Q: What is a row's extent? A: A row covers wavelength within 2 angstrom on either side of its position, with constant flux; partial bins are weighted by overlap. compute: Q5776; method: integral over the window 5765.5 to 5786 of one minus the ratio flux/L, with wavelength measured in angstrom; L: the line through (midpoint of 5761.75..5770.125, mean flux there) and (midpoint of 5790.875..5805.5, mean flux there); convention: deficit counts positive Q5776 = 1.0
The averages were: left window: 12.9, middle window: 12.2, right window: 12.8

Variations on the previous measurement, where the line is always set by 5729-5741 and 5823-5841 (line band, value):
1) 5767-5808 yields 0.3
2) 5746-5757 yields -0.6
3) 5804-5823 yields 0.2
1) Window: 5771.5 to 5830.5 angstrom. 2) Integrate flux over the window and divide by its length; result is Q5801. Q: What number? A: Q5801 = 12.6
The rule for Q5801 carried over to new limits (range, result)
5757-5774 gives 12.7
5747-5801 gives 12.5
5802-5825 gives 12.8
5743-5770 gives 12.8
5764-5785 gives 12.3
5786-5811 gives 12.9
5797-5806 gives 12.9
